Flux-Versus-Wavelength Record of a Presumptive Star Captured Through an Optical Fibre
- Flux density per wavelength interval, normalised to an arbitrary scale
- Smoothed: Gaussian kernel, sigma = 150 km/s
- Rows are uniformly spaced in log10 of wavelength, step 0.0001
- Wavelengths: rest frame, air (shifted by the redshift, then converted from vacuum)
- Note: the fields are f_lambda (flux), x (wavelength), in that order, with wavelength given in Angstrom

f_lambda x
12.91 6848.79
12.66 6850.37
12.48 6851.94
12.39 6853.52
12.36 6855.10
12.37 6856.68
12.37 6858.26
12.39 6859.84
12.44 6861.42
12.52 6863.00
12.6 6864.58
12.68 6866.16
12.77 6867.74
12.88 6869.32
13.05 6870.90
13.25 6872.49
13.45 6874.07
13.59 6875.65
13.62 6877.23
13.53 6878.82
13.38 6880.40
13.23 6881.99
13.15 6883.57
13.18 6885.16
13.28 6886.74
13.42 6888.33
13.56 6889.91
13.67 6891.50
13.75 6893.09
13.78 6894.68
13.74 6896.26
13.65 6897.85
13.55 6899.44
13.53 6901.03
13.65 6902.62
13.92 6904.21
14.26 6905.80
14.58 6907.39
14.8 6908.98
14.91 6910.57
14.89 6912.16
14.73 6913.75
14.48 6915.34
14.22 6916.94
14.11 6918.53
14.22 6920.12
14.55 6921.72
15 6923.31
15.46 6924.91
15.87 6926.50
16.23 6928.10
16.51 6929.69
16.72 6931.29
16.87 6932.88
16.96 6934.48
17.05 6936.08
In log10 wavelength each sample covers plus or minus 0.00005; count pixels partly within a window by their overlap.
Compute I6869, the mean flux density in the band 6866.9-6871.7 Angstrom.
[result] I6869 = 12.9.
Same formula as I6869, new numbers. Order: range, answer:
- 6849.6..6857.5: 12.5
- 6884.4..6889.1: 13.3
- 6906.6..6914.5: 14.8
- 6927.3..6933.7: 16.6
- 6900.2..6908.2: 14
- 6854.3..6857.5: 12.3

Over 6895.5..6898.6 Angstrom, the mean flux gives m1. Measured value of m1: 13.7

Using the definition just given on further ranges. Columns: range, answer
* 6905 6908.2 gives 14.4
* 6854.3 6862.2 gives 12.4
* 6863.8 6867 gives 12.7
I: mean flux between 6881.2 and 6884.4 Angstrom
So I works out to 13.2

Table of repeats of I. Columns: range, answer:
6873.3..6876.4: 13.5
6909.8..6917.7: 14.6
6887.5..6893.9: 13.6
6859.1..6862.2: 12.4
